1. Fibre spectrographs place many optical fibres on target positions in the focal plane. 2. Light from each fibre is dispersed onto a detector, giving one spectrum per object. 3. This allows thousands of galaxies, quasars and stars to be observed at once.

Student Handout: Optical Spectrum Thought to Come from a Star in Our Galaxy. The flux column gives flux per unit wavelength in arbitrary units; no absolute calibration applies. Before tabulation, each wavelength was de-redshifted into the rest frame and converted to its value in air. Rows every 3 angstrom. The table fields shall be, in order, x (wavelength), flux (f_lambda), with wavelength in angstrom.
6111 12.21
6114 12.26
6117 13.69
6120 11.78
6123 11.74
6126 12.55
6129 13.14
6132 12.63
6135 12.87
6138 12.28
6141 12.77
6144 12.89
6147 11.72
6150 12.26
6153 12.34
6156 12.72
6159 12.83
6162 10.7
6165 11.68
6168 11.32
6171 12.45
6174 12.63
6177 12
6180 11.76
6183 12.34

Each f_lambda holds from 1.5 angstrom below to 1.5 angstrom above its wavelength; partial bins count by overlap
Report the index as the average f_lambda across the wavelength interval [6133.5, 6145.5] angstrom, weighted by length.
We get 12.7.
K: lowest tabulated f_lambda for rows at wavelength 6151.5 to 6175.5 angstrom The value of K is 10.7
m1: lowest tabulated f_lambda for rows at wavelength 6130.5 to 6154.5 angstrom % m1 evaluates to 11.72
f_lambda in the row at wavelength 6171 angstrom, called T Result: 12.45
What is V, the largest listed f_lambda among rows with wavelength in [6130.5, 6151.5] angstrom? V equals 12.89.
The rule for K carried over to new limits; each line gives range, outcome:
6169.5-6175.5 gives 12.45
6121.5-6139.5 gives 11.74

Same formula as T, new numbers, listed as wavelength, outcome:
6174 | 12.63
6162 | 10.7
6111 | 12.21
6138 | 12.28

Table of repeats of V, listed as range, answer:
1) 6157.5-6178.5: 12.83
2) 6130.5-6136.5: 12.87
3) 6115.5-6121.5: 13.69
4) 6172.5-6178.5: 12.63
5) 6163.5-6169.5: 11.68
